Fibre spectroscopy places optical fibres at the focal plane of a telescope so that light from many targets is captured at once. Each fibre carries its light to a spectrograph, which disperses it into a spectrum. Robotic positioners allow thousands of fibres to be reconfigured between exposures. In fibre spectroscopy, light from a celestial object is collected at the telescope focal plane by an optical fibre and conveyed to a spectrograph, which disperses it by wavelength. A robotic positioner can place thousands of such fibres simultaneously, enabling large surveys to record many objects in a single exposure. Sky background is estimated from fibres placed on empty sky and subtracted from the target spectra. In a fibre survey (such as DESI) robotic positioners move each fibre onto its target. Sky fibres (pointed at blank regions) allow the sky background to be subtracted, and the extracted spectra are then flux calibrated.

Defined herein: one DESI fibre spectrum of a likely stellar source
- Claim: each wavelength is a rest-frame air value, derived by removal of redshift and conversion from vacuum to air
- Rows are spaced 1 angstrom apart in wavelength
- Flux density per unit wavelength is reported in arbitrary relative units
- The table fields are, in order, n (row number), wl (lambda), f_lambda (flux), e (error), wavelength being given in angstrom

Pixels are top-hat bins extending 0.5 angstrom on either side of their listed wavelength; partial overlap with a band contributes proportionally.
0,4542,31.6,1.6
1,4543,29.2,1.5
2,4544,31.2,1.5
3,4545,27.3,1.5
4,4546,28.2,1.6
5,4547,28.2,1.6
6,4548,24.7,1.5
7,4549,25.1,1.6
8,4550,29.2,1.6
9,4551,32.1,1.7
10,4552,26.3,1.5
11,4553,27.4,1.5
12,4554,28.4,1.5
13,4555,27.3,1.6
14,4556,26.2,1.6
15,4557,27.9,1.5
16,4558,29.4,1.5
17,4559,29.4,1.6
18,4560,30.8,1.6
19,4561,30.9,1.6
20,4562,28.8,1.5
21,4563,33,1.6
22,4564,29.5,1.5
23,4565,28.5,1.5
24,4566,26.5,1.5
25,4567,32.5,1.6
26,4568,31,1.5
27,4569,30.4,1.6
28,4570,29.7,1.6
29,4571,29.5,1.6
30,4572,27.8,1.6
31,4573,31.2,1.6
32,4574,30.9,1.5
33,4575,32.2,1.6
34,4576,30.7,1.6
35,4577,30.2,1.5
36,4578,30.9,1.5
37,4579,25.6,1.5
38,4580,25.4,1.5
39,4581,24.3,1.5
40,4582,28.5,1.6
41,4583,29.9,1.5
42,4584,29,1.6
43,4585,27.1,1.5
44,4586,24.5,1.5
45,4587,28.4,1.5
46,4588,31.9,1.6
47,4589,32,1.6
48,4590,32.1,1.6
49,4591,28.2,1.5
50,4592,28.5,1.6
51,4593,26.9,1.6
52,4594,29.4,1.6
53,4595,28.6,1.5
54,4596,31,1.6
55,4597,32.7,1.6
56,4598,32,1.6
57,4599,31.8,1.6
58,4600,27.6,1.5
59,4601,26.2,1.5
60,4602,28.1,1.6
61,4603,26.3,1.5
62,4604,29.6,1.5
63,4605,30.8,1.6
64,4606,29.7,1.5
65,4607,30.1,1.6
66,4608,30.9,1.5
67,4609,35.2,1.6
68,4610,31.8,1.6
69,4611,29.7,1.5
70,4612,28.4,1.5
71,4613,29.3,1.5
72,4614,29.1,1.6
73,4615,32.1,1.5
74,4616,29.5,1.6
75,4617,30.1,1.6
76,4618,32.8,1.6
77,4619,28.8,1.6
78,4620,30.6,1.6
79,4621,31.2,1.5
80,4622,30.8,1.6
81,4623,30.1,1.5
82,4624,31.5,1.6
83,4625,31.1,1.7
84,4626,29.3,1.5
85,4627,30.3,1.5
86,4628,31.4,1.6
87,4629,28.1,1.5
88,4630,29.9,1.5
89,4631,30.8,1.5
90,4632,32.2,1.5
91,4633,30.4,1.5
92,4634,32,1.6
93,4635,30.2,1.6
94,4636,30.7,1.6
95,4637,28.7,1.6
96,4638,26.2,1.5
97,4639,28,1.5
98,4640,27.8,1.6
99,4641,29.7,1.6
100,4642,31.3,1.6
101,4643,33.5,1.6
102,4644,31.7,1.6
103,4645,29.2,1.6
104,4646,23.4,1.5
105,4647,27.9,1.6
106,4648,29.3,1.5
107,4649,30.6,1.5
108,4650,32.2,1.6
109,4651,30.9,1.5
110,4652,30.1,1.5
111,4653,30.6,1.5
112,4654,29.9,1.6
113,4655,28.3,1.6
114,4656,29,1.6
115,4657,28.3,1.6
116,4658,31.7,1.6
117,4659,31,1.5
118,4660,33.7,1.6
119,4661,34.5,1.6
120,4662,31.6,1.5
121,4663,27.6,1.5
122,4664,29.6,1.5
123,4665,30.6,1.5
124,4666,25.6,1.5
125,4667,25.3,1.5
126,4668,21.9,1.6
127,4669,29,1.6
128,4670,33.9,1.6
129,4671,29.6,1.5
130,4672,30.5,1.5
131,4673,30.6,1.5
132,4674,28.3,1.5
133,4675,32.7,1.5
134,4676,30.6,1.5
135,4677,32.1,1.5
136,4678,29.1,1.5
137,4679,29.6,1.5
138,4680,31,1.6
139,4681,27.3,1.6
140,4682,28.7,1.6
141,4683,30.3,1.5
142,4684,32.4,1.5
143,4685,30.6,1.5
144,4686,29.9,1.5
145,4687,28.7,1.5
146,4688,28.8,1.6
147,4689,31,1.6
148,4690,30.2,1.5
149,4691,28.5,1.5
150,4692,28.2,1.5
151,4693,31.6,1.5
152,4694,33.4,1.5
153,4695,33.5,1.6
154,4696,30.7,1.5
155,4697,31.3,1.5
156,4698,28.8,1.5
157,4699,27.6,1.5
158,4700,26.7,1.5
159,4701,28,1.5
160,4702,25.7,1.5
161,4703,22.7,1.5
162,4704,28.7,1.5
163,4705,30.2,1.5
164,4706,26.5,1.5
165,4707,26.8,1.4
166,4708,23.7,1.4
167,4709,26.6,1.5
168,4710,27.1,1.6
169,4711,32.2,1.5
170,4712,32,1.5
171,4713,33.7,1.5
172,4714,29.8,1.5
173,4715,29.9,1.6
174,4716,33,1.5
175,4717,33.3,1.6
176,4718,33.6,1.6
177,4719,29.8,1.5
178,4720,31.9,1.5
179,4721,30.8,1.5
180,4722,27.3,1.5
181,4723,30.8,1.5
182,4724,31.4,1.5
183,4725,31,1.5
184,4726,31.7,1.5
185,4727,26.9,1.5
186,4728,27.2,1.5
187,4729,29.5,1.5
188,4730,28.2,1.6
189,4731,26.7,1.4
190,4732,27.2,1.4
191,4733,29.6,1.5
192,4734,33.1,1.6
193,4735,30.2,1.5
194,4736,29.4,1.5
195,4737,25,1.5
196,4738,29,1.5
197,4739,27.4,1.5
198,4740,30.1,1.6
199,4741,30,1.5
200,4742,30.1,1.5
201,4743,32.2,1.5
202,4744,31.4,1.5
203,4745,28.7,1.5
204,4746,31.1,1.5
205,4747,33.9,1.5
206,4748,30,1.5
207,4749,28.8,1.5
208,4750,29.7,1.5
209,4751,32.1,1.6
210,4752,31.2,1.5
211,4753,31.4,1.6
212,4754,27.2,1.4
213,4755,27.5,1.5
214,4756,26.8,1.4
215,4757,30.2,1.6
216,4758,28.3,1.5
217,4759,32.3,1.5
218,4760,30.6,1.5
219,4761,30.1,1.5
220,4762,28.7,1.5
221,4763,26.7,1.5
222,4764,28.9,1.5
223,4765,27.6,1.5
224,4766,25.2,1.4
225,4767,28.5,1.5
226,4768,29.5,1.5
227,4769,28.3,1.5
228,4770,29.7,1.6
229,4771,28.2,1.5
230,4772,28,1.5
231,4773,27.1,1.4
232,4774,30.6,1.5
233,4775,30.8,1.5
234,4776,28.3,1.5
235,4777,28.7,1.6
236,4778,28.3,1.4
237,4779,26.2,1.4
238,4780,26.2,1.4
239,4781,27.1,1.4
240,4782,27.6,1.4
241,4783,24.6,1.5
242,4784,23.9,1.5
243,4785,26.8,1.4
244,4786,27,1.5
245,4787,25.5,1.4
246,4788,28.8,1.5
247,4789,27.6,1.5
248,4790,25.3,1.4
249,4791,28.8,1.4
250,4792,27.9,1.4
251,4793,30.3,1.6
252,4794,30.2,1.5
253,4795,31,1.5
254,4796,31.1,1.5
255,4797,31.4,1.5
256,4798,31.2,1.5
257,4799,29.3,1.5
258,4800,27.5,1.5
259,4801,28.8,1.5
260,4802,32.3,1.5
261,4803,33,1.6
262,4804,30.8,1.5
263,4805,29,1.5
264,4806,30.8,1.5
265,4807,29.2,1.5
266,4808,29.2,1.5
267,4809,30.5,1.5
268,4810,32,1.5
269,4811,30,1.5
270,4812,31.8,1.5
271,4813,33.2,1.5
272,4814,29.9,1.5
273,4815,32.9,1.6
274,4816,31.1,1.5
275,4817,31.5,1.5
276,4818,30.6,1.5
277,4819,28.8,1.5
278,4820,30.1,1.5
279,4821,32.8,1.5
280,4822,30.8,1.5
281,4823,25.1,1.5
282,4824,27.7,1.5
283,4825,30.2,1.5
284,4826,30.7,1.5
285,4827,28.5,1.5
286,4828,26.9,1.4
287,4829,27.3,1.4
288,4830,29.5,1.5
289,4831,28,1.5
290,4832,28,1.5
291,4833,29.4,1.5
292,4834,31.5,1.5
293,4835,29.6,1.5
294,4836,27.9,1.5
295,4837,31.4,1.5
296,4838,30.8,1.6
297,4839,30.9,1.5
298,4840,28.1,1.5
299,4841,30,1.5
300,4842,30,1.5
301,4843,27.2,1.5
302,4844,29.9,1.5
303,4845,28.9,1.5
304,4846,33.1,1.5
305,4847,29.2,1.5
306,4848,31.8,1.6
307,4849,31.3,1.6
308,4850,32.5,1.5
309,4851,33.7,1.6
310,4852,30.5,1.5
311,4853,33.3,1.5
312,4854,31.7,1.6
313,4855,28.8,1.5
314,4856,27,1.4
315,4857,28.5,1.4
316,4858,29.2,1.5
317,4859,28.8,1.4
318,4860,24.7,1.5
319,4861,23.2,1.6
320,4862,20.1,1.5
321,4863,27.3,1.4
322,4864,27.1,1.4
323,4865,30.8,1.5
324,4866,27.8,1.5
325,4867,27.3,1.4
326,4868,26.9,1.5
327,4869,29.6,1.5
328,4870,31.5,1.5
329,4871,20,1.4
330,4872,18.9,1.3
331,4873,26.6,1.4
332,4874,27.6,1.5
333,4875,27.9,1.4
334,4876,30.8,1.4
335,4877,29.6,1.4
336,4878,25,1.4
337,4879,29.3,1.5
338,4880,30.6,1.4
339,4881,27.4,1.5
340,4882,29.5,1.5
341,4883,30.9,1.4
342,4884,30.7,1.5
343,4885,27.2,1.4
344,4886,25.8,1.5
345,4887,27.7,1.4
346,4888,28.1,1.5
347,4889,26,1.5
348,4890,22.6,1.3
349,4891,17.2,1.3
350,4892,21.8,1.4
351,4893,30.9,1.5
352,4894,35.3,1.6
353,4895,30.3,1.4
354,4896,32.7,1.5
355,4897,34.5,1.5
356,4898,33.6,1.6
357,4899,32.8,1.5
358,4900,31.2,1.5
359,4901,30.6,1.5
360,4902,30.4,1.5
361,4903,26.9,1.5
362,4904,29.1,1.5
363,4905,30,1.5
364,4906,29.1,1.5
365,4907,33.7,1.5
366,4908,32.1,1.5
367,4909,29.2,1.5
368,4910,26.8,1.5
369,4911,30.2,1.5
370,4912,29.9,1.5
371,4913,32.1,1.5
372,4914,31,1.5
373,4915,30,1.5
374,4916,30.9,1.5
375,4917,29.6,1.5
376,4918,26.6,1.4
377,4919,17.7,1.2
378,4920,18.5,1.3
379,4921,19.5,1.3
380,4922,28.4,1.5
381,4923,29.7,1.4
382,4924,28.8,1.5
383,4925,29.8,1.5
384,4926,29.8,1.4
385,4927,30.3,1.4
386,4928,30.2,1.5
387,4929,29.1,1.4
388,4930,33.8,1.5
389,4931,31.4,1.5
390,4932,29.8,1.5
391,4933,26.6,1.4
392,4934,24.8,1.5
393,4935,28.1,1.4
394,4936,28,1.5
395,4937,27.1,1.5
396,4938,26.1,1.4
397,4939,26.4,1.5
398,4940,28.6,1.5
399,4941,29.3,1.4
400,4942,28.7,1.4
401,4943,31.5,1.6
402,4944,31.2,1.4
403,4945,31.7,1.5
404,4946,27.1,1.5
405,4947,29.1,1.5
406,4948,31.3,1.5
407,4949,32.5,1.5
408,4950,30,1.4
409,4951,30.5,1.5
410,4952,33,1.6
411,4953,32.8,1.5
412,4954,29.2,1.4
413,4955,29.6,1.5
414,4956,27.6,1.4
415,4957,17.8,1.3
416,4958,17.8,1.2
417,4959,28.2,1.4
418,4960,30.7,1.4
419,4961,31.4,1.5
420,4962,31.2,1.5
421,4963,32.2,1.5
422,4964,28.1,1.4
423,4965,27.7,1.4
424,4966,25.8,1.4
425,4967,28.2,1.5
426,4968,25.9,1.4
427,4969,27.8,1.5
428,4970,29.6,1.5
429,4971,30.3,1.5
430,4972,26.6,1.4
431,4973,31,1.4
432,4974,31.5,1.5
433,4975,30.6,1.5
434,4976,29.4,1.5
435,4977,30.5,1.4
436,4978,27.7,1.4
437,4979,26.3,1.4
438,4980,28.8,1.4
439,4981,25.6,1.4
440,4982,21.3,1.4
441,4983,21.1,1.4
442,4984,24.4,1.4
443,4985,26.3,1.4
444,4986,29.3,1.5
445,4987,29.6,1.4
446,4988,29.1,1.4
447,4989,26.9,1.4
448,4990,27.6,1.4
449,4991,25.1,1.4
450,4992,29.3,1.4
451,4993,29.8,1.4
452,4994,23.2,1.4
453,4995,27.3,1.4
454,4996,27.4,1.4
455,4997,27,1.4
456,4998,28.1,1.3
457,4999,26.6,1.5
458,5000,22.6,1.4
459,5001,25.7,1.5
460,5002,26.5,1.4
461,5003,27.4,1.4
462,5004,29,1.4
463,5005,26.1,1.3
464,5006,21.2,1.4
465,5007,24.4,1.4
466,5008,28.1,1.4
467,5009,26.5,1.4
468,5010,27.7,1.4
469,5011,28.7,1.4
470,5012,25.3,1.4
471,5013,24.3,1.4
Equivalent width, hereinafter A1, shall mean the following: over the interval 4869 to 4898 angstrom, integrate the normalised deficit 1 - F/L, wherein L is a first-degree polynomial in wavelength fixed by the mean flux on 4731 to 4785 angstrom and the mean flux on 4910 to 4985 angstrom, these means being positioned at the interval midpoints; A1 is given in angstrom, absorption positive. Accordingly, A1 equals 0.6 angstrom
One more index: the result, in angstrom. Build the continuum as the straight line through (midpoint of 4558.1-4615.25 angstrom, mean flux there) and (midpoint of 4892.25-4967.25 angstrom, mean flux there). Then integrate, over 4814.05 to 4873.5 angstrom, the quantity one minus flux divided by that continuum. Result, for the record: 0.6 angstrom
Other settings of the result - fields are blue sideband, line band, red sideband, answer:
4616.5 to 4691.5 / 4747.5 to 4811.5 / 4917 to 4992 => 0.5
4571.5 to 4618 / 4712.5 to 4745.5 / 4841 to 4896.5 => -1.3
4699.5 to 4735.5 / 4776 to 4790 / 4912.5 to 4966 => 1.1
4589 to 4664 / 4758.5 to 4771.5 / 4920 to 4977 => 0.3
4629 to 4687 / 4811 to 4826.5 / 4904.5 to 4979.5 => -0.7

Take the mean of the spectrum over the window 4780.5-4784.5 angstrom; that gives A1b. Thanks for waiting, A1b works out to 25.8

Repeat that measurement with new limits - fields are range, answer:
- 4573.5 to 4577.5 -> 31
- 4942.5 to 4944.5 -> 31.4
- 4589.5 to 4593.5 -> 28.9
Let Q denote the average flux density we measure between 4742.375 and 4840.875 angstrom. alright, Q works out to 29.3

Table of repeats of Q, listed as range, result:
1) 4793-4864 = 29.7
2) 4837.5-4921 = 28.6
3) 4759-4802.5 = 28.4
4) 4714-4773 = 29.6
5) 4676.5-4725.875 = 29.7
